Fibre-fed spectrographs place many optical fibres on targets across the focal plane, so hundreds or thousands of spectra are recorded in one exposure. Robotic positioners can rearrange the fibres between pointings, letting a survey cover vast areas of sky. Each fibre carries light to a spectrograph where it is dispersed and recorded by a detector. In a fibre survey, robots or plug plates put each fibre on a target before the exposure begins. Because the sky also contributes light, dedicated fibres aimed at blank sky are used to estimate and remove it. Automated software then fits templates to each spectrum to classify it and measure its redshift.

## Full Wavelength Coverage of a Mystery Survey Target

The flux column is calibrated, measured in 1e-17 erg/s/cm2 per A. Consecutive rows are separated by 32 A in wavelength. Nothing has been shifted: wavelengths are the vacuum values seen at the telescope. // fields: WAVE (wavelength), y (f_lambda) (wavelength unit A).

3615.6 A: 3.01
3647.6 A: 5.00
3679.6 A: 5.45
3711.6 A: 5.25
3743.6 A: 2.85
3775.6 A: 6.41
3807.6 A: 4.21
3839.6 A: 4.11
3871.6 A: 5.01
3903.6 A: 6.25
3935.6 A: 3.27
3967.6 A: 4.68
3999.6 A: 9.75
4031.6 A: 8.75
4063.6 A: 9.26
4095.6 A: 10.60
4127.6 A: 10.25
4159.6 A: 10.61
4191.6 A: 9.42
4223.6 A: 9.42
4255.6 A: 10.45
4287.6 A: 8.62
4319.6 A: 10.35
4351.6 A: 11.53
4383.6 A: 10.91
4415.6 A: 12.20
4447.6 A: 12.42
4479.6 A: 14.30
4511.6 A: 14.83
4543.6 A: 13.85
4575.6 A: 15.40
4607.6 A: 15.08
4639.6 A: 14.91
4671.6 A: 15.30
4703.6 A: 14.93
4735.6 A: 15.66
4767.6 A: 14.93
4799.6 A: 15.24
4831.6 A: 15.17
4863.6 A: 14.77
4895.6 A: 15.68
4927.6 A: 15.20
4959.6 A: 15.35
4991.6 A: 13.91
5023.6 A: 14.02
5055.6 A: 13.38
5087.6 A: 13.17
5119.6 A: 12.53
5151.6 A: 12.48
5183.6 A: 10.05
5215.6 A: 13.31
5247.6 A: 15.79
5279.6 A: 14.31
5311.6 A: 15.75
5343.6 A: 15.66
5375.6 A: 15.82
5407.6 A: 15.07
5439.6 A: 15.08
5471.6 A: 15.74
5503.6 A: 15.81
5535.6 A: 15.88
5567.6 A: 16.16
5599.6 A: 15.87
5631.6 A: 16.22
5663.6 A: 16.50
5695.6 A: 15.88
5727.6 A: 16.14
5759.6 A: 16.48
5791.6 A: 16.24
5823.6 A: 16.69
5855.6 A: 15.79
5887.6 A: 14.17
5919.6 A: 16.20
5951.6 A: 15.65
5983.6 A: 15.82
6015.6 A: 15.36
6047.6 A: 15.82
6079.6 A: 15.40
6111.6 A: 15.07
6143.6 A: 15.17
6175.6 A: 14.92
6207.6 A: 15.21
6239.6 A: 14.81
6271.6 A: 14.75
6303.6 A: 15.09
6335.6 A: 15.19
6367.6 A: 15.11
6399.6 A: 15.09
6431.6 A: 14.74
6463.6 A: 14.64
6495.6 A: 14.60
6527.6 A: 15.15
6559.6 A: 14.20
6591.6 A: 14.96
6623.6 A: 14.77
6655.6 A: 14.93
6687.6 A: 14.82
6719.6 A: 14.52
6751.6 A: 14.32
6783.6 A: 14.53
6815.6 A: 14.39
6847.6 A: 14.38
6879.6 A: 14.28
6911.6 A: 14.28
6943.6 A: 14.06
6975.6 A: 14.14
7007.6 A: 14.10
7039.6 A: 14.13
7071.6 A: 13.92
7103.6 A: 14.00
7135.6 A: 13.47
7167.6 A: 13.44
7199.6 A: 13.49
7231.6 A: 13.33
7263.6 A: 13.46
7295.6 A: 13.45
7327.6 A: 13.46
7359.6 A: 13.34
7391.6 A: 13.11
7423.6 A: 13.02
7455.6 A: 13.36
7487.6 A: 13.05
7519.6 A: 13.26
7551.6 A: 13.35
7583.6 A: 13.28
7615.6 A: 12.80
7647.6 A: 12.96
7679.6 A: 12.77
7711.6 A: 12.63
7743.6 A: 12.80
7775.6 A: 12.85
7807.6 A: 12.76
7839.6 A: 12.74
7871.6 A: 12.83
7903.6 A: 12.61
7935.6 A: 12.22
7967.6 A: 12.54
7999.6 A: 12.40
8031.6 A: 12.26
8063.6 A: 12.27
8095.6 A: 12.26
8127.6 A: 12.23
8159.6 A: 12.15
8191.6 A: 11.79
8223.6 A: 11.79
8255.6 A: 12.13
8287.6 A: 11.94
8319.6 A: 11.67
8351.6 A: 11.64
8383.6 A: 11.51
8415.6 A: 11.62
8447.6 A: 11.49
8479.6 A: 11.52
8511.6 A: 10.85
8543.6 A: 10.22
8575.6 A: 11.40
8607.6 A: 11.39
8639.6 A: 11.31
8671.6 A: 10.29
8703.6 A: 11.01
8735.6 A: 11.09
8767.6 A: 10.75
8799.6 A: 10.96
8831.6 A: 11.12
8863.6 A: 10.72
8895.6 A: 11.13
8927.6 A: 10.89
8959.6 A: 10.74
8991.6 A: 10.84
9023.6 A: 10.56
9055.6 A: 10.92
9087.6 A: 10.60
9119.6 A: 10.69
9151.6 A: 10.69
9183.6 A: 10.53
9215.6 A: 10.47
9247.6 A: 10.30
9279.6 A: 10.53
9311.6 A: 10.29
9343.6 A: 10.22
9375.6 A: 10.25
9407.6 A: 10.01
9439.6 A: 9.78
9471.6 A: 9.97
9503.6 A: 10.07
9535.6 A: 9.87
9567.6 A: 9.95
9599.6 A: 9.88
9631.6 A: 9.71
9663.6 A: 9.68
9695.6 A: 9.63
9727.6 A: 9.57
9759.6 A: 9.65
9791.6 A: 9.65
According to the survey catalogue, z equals 0.000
